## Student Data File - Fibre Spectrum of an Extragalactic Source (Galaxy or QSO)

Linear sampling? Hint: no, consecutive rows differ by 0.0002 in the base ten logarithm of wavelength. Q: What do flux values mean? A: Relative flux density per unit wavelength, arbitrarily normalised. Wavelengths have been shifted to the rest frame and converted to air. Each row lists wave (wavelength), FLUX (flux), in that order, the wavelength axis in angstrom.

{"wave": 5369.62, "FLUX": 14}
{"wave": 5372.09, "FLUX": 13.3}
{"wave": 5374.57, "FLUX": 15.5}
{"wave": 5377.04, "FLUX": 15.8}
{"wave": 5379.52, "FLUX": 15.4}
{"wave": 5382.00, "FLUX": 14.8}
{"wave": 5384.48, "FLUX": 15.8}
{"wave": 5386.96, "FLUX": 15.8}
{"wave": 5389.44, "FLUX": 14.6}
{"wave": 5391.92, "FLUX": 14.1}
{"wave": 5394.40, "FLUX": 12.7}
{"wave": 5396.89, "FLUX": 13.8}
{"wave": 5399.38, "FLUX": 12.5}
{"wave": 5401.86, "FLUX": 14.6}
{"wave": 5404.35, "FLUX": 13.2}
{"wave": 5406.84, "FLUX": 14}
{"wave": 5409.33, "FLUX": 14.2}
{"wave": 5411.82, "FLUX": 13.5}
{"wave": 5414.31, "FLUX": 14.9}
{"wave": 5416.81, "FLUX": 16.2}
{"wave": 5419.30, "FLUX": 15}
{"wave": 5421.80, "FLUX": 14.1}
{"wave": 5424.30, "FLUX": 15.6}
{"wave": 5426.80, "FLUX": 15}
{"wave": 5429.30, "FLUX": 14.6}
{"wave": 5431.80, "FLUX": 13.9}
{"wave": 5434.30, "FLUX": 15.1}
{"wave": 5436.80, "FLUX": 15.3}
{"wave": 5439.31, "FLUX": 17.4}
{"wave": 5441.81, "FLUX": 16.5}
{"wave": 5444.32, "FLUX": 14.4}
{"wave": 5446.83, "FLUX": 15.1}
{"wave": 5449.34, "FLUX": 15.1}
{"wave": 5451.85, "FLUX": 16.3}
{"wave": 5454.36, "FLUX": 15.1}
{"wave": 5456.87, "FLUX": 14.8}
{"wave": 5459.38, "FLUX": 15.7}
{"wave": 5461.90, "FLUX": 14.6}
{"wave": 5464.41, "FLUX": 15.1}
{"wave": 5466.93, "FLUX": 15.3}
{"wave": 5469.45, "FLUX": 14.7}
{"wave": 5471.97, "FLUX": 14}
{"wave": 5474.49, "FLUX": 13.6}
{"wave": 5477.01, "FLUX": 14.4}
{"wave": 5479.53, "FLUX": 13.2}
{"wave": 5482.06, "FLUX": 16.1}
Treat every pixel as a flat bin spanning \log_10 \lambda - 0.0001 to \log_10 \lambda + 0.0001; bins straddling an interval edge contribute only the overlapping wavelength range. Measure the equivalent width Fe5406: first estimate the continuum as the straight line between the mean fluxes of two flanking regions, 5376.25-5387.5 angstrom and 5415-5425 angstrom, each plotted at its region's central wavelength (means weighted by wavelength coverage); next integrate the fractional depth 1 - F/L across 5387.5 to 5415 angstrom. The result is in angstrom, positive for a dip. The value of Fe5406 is 2.6 angstrom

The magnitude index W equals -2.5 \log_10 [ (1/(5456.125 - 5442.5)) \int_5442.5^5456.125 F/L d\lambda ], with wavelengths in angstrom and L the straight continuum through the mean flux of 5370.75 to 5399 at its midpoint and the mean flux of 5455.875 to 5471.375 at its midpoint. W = -0.02 mag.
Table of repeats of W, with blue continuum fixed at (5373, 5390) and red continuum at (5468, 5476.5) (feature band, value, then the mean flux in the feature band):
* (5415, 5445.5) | -0.04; 15.3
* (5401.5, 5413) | 0.09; 13.8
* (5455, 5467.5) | -0.06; 15.1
